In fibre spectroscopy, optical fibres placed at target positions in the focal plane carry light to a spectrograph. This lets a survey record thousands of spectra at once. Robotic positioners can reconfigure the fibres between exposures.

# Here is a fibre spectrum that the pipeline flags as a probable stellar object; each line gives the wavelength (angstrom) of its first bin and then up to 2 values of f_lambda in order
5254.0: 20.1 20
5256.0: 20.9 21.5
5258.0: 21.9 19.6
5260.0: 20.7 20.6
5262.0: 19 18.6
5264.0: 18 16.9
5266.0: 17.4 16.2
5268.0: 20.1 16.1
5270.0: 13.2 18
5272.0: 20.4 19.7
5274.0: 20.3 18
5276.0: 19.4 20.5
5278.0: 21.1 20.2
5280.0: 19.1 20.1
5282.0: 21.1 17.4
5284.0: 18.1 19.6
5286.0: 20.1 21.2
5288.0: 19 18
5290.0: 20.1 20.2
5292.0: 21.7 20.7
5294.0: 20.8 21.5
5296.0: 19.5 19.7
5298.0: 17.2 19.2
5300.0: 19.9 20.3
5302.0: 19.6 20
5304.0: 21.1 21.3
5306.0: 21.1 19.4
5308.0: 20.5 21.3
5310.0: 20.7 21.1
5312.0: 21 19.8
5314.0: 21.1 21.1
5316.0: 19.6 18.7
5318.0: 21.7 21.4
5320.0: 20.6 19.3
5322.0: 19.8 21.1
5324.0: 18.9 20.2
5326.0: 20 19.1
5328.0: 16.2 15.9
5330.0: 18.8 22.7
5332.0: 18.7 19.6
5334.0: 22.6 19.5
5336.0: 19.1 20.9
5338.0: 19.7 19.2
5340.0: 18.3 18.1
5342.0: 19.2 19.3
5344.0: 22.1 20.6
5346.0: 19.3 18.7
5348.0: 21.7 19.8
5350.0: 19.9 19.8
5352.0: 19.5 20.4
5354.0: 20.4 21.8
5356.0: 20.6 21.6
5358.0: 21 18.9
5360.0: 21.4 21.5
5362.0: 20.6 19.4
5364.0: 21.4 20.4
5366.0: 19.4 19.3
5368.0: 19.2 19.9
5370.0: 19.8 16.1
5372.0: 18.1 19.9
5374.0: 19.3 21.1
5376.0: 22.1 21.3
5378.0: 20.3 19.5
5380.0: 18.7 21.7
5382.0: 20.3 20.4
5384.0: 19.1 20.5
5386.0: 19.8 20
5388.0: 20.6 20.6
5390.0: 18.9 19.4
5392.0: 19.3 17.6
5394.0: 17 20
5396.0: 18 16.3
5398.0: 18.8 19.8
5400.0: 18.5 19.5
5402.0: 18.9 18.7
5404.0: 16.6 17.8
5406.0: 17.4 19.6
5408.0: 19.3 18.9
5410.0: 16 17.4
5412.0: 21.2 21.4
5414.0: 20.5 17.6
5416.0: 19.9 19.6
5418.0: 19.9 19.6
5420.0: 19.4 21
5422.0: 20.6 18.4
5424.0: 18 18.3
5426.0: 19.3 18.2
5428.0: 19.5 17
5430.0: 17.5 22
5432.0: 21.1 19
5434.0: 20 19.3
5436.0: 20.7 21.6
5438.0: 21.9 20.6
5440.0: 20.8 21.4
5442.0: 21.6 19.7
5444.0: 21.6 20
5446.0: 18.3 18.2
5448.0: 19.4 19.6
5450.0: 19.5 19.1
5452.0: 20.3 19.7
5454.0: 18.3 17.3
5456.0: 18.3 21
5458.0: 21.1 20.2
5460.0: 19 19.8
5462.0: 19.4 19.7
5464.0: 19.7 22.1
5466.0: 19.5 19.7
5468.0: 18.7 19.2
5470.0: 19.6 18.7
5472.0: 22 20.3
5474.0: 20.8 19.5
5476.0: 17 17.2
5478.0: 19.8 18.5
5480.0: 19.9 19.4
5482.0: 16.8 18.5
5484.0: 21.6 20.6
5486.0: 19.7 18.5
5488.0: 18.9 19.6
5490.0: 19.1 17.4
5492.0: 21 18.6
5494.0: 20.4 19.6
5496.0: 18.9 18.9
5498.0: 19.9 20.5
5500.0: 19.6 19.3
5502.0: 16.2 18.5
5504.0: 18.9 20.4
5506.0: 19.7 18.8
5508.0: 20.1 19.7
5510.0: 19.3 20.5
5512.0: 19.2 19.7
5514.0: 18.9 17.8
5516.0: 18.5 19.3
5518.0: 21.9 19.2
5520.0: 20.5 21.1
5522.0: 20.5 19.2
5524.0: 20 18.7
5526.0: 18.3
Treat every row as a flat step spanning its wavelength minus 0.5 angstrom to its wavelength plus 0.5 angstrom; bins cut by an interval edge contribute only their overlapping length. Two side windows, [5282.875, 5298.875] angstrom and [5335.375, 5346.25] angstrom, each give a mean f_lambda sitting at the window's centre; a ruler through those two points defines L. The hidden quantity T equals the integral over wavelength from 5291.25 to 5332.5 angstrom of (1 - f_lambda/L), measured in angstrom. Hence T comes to -0.8 angstrom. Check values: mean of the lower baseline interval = 19.7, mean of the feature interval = 20.1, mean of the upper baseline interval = 19.6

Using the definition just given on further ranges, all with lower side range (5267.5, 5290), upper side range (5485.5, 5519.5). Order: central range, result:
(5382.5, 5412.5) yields 0.6 angstrom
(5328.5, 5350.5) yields -0.6 angstrom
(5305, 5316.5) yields -0.9 angstrom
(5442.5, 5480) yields -0.5 angstrom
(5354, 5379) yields -1.3 angstrom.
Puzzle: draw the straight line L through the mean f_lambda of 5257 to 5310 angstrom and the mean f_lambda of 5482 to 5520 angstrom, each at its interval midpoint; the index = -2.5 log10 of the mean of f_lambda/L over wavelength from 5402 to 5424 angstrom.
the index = 0.02 mag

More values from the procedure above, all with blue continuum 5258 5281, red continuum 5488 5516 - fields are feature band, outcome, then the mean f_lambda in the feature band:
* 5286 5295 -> -0.08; 20.3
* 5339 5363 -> -0.06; 20.2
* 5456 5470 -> -0.04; 19.9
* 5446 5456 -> 0.01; 19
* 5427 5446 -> -0.06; 20.2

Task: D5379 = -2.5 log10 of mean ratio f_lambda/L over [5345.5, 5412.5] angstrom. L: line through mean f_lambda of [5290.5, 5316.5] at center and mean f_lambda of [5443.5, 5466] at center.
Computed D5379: 0.024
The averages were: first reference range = 20.4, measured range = 19.6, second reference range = 19.6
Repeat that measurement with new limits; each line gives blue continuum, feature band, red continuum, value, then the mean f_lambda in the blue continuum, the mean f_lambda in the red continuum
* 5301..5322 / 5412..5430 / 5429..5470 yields 0.04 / 20.5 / 19.9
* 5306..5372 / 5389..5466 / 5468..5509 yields 0.01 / 20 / 19.3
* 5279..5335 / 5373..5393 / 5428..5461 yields -0.01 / 20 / 19.8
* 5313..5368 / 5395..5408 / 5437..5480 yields 0.08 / 20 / 19.7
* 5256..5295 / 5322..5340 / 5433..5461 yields 0.00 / 19.4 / 19.9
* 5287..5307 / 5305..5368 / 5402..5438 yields -0.02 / 20.1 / 19.2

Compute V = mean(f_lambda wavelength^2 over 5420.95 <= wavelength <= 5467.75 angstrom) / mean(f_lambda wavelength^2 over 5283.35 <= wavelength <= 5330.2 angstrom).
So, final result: 1.0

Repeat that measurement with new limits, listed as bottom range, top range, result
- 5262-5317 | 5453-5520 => 1.07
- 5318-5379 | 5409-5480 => 1.02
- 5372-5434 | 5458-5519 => 1.04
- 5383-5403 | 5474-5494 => 1.03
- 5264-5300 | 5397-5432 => 1.04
